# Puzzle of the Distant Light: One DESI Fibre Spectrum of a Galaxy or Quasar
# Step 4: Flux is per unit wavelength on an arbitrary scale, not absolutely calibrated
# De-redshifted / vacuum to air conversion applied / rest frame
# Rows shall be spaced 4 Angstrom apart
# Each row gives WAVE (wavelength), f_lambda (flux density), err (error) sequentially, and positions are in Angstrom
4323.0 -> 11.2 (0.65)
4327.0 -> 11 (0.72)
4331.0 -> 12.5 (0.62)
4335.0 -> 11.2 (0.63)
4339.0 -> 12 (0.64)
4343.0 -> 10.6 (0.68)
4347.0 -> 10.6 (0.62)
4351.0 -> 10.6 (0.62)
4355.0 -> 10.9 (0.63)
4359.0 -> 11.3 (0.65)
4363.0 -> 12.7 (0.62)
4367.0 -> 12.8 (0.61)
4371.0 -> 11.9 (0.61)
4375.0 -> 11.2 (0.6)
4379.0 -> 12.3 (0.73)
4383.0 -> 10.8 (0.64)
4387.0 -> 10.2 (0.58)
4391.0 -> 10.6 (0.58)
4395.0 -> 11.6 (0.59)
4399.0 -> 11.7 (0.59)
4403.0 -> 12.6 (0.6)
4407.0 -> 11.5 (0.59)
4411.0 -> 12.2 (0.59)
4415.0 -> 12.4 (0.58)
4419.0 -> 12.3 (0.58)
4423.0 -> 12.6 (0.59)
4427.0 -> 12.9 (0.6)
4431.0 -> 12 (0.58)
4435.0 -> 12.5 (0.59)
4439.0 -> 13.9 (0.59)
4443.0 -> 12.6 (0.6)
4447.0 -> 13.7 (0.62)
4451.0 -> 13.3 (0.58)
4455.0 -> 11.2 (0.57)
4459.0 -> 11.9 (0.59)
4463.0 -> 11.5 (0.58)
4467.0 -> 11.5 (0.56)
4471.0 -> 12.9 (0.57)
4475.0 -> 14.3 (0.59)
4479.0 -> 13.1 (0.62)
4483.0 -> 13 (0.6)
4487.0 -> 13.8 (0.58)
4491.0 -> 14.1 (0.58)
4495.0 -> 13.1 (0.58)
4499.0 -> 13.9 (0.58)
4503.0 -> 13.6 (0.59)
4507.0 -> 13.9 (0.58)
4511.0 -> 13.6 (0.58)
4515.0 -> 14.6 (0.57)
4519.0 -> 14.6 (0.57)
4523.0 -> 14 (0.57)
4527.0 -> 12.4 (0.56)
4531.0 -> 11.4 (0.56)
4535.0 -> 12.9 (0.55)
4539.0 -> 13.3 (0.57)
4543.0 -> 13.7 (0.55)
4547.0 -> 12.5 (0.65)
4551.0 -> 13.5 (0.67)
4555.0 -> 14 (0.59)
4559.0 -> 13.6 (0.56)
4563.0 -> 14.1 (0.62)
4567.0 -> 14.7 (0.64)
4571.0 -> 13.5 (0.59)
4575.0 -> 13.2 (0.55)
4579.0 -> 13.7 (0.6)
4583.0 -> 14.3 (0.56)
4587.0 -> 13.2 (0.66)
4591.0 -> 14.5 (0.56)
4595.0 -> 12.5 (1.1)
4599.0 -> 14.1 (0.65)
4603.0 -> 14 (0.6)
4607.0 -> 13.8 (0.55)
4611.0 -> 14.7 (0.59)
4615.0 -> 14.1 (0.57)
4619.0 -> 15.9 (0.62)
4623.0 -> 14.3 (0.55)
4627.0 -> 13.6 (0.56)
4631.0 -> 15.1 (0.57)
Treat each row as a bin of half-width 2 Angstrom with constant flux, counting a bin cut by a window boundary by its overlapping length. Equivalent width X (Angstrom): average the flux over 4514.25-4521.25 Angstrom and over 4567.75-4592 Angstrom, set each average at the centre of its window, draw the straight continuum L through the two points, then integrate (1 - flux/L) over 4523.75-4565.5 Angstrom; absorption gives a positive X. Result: 3.0 Angstrom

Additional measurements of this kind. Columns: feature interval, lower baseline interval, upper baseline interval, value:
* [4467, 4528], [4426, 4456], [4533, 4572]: -1.9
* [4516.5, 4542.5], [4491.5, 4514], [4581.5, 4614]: 1.1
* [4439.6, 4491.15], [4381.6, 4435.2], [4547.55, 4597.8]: -1.4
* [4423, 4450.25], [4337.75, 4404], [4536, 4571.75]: -1.6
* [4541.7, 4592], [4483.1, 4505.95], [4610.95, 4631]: 1.6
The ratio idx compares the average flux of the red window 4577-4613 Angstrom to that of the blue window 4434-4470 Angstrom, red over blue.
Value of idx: 1.11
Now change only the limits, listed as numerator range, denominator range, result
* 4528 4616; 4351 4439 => 1.14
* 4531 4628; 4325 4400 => 1.21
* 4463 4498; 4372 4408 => 1.15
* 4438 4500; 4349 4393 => 1.14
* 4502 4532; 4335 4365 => 1.21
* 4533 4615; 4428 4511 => 1.05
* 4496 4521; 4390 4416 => 1.18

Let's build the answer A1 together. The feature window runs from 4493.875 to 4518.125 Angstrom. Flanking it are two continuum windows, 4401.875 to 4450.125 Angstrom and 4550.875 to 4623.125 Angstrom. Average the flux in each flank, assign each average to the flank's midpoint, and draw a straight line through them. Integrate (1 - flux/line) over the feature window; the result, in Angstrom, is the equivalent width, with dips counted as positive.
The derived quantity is -1.0 Angstrom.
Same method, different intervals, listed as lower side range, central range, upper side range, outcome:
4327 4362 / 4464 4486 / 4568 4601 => -0.7 Angstrom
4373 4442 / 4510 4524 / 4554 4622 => -1.1 Angstrom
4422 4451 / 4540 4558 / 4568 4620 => 0.3 Angstrom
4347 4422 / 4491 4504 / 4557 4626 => -0.7 Angstrom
